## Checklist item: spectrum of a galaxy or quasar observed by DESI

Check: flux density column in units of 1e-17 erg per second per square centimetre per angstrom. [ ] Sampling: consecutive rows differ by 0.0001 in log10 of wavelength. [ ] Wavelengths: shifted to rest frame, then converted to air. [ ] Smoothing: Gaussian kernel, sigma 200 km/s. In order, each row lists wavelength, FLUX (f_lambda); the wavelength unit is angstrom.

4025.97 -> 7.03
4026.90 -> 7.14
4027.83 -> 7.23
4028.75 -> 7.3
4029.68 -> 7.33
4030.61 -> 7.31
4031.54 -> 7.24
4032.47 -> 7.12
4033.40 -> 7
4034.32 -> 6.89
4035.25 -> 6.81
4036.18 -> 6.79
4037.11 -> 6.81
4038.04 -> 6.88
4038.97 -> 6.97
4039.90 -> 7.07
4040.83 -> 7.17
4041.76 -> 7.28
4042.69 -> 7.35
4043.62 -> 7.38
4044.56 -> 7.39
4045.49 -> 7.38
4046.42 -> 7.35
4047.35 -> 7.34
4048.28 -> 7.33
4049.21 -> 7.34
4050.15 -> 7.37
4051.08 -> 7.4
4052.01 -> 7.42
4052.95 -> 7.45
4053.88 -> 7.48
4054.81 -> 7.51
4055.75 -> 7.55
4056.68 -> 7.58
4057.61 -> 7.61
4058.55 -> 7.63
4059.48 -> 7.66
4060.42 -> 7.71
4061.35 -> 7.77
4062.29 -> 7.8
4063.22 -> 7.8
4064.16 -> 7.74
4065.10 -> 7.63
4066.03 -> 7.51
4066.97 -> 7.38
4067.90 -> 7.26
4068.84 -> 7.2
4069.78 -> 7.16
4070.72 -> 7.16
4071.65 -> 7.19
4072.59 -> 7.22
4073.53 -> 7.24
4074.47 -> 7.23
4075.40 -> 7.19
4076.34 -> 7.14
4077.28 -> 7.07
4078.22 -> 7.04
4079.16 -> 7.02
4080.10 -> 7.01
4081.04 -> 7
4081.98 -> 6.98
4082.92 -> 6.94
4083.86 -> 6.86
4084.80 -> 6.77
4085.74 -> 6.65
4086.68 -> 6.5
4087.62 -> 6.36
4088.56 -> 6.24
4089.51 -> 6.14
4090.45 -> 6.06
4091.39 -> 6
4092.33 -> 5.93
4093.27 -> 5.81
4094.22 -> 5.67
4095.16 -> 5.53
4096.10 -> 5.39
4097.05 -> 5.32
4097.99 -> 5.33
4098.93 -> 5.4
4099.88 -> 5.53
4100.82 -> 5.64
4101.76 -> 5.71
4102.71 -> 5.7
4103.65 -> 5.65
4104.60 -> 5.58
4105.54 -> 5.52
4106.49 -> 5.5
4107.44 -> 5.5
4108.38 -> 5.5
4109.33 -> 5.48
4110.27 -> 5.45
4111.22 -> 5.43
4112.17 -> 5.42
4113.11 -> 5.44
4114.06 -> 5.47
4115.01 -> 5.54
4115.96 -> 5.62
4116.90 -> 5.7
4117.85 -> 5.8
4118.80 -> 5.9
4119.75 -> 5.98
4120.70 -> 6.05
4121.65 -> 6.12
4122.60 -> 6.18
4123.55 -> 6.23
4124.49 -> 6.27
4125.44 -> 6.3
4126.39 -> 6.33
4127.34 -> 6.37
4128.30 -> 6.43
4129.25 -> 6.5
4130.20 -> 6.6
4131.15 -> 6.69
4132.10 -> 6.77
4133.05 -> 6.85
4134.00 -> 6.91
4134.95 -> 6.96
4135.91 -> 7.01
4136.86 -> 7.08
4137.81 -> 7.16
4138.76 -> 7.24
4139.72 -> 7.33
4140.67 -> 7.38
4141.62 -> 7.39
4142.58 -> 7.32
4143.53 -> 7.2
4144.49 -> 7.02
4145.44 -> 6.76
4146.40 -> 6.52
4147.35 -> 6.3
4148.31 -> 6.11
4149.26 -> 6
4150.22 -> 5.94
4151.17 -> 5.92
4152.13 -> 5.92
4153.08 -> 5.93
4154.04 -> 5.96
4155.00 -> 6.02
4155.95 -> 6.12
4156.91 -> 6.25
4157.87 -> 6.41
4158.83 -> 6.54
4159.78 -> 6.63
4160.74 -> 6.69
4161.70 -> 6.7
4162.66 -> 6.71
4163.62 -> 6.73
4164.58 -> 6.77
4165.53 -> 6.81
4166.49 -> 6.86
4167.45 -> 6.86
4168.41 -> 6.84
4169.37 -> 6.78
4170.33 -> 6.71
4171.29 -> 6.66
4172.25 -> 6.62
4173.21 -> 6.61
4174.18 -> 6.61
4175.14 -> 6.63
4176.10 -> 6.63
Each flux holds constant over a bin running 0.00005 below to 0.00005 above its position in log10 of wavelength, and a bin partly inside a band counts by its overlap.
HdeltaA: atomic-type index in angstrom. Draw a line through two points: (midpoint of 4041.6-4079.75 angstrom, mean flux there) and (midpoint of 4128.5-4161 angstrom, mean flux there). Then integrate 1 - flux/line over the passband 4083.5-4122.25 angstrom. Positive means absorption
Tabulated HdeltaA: 6.8 angstrom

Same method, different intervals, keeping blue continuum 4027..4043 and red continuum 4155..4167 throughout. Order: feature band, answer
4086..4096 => 1.2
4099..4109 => 1.8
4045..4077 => -2.0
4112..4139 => 1.7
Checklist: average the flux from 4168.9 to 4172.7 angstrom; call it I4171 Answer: 6.69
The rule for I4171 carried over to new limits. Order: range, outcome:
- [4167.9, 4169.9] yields 6.81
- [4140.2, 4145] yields 7.26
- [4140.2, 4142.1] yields 7.39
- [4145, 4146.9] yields 6.63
